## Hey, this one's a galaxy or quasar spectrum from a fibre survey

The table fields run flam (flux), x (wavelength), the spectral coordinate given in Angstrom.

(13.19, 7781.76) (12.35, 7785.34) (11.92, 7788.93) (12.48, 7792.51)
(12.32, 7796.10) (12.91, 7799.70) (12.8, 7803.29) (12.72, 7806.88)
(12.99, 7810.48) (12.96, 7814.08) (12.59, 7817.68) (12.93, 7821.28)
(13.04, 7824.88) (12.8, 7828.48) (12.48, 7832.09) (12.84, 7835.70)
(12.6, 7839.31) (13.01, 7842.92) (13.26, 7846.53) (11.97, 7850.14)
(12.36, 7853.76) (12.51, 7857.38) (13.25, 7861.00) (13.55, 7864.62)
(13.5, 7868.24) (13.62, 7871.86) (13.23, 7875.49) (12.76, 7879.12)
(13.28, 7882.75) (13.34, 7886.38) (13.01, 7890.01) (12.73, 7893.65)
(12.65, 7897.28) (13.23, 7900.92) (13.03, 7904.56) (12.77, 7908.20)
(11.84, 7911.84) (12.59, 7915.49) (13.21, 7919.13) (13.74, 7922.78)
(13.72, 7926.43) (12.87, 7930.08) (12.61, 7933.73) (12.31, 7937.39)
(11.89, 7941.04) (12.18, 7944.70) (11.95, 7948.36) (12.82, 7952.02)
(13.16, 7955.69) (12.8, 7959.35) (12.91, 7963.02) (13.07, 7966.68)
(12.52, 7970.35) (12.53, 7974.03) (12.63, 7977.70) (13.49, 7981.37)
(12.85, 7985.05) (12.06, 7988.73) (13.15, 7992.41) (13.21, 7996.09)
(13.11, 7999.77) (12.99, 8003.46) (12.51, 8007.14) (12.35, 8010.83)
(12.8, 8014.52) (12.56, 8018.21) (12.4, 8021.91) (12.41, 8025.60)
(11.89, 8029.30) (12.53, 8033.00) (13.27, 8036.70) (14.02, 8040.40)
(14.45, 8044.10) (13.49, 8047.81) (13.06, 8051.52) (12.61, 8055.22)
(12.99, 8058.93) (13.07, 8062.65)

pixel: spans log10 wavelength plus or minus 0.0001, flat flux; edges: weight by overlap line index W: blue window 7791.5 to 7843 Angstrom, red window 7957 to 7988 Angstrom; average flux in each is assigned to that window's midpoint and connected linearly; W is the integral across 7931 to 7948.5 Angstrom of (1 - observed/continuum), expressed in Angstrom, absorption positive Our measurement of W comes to 0.77 Angstrom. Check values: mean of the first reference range 12.8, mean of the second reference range 12.8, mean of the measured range 12.2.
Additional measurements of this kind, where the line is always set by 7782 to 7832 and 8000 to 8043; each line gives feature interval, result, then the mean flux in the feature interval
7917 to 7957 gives -0.1 Angstrom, 12.8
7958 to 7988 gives -0.2 Angstrom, 12.8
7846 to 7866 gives -0.1 Angstrom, 12.8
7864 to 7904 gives -1.4 Angstrom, 13.2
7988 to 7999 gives -0.1 Angstrom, 12.9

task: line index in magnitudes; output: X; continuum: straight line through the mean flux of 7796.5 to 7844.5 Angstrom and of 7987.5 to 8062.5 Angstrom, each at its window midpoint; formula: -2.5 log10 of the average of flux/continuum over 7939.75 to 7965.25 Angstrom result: 0.03 mag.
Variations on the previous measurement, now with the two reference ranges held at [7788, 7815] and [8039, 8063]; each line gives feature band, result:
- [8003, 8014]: 0.06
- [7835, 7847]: -0.01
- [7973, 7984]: 0.02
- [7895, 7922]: 0.01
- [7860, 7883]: -0.04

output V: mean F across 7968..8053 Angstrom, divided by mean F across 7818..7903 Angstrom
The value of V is 0.99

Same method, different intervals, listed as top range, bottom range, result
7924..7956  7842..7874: 0.97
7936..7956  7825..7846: 0.96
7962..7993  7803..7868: 1.00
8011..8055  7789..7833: 1.02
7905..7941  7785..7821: 1.01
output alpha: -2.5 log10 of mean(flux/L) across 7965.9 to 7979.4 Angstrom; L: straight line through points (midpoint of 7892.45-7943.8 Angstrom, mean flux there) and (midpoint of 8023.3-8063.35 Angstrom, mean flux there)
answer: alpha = 0.02 mag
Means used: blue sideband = 12.8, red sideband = 13.1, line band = 12.7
